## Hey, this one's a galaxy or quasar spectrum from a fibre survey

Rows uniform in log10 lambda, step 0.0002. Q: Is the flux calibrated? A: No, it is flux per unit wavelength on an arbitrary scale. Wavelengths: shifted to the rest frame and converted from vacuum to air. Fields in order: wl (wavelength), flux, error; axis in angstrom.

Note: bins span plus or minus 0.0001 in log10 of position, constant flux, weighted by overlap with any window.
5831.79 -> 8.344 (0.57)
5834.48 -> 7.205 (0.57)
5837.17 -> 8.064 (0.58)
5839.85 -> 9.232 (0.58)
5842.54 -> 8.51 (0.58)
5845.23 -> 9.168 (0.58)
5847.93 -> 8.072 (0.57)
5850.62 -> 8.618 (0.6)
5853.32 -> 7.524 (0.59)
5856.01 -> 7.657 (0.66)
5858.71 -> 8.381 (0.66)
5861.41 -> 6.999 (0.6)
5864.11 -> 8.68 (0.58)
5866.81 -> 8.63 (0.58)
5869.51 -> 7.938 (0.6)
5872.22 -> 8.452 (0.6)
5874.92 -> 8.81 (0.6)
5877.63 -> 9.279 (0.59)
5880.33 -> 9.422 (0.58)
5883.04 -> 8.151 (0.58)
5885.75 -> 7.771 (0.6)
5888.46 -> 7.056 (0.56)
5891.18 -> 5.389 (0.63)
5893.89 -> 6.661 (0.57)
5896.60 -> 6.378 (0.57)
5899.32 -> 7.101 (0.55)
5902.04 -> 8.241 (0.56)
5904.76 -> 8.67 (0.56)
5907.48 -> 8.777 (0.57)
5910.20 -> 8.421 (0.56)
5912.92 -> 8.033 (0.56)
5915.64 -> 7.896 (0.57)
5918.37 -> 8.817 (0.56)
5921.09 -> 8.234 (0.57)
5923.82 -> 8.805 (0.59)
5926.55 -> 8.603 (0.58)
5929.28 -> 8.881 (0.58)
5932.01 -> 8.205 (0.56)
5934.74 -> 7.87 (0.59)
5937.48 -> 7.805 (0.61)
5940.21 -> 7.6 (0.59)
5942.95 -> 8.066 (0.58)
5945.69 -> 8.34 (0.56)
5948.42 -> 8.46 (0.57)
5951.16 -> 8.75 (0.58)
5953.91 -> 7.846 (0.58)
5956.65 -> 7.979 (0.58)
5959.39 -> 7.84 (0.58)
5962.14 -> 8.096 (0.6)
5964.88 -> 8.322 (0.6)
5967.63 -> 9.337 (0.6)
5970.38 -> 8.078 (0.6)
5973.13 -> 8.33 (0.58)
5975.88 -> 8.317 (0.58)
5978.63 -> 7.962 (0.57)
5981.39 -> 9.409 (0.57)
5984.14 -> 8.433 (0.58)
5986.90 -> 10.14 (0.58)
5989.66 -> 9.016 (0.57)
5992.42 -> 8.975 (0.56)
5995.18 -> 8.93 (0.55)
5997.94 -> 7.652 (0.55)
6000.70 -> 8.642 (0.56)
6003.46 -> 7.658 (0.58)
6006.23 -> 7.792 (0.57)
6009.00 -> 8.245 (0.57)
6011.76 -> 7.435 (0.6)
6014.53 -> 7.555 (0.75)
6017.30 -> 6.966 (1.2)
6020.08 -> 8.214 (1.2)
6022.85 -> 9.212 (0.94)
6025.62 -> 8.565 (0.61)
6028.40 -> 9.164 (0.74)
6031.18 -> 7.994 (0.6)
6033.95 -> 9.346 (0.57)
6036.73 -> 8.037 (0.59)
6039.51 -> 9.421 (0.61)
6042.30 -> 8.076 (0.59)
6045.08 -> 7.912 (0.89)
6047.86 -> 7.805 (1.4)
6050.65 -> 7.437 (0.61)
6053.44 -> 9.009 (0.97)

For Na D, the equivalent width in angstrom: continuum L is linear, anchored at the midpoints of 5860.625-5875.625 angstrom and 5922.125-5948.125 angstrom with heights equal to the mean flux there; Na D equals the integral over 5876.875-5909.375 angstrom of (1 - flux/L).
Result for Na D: 2.1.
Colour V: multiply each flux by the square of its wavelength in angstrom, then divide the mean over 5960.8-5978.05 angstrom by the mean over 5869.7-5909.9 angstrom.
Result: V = 1.1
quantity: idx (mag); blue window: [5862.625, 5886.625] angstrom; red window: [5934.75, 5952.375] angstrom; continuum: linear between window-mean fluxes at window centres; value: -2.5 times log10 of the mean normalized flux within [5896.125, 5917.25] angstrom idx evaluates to 0.048 mag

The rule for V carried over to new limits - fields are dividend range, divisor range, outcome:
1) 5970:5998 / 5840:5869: 1.10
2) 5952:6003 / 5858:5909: 1.11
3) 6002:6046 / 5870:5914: 1.09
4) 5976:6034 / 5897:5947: 1.05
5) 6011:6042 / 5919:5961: 1.05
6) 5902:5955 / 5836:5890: 1.02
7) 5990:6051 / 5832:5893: 1.07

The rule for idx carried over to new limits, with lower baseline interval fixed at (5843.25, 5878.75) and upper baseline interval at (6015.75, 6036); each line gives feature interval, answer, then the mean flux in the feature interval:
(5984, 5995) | -0.093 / 9.19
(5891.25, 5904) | 0.192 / 7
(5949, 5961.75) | 0.038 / 8.12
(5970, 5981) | 0.018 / 8.29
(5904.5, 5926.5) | -0.011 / 8.46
